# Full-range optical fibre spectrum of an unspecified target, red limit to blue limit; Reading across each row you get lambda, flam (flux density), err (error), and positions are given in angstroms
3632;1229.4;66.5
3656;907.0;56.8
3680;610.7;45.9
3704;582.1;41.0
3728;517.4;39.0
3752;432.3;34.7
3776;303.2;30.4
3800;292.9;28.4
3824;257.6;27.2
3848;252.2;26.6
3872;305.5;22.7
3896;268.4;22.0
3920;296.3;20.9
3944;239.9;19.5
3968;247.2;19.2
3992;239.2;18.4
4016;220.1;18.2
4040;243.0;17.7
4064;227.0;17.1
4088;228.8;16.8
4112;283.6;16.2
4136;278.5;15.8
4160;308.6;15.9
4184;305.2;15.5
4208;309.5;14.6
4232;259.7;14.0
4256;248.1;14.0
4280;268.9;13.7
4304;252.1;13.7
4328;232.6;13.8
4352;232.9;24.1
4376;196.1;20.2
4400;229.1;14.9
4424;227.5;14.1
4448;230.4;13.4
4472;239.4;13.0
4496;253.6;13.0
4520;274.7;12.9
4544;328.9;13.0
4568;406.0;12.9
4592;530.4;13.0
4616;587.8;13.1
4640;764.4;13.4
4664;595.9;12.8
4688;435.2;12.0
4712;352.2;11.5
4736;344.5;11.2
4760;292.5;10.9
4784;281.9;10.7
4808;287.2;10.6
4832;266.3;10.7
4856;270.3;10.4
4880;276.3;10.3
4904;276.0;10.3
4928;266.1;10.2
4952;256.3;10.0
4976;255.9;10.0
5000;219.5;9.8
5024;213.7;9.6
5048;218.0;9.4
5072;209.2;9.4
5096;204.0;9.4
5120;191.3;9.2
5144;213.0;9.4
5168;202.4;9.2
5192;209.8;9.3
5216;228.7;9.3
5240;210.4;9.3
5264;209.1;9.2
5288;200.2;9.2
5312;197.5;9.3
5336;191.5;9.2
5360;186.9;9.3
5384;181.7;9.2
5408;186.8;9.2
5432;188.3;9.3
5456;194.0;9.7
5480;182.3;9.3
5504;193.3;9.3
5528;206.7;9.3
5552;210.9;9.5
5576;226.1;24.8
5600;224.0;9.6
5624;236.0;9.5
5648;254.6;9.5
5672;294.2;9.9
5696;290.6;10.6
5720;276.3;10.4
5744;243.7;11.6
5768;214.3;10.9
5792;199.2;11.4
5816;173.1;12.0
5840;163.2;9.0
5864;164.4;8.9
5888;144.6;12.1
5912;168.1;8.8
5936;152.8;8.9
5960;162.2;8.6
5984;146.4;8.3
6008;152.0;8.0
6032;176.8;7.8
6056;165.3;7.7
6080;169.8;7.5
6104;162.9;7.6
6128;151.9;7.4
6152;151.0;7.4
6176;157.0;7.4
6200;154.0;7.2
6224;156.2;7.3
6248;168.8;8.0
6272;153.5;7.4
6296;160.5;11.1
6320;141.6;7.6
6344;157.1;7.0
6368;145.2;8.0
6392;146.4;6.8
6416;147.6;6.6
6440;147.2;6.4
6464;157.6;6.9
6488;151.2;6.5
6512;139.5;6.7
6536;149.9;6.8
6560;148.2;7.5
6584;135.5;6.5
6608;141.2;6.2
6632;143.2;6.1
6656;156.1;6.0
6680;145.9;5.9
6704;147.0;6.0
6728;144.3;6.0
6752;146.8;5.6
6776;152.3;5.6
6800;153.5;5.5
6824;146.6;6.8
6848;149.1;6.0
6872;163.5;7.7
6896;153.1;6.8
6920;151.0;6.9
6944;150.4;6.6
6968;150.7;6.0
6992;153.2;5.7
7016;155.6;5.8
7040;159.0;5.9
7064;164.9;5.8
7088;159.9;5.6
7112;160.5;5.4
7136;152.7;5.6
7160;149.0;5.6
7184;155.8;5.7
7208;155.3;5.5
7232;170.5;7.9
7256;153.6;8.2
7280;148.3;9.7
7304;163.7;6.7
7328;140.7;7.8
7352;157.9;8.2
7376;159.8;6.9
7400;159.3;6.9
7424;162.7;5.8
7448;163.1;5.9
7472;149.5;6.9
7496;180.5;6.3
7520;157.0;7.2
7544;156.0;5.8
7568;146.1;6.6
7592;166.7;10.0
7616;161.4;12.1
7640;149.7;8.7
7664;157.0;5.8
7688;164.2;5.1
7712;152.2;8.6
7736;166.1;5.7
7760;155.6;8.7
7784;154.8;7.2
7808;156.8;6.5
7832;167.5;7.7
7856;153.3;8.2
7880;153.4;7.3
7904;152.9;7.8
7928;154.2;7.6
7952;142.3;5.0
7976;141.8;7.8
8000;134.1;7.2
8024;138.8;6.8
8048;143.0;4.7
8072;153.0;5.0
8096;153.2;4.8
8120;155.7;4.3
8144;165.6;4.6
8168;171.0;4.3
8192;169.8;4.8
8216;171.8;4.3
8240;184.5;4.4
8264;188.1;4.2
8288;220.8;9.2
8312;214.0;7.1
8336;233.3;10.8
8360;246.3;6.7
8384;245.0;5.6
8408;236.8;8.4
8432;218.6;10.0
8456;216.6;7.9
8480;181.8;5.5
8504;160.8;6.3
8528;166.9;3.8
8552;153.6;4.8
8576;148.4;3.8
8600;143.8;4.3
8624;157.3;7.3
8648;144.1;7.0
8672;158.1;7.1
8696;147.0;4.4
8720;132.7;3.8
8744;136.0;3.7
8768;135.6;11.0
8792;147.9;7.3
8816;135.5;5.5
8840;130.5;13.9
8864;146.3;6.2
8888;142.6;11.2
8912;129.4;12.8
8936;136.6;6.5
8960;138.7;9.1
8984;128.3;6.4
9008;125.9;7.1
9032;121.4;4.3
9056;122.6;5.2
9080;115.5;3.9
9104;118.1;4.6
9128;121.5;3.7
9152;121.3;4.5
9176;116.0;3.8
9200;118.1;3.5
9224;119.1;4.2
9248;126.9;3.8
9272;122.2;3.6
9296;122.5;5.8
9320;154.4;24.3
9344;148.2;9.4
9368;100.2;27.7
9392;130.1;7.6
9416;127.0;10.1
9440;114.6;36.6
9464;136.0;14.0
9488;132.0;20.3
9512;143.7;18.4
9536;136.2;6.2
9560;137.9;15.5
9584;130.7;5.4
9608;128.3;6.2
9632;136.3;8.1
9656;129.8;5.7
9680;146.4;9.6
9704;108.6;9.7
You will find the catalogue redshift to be 1.99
